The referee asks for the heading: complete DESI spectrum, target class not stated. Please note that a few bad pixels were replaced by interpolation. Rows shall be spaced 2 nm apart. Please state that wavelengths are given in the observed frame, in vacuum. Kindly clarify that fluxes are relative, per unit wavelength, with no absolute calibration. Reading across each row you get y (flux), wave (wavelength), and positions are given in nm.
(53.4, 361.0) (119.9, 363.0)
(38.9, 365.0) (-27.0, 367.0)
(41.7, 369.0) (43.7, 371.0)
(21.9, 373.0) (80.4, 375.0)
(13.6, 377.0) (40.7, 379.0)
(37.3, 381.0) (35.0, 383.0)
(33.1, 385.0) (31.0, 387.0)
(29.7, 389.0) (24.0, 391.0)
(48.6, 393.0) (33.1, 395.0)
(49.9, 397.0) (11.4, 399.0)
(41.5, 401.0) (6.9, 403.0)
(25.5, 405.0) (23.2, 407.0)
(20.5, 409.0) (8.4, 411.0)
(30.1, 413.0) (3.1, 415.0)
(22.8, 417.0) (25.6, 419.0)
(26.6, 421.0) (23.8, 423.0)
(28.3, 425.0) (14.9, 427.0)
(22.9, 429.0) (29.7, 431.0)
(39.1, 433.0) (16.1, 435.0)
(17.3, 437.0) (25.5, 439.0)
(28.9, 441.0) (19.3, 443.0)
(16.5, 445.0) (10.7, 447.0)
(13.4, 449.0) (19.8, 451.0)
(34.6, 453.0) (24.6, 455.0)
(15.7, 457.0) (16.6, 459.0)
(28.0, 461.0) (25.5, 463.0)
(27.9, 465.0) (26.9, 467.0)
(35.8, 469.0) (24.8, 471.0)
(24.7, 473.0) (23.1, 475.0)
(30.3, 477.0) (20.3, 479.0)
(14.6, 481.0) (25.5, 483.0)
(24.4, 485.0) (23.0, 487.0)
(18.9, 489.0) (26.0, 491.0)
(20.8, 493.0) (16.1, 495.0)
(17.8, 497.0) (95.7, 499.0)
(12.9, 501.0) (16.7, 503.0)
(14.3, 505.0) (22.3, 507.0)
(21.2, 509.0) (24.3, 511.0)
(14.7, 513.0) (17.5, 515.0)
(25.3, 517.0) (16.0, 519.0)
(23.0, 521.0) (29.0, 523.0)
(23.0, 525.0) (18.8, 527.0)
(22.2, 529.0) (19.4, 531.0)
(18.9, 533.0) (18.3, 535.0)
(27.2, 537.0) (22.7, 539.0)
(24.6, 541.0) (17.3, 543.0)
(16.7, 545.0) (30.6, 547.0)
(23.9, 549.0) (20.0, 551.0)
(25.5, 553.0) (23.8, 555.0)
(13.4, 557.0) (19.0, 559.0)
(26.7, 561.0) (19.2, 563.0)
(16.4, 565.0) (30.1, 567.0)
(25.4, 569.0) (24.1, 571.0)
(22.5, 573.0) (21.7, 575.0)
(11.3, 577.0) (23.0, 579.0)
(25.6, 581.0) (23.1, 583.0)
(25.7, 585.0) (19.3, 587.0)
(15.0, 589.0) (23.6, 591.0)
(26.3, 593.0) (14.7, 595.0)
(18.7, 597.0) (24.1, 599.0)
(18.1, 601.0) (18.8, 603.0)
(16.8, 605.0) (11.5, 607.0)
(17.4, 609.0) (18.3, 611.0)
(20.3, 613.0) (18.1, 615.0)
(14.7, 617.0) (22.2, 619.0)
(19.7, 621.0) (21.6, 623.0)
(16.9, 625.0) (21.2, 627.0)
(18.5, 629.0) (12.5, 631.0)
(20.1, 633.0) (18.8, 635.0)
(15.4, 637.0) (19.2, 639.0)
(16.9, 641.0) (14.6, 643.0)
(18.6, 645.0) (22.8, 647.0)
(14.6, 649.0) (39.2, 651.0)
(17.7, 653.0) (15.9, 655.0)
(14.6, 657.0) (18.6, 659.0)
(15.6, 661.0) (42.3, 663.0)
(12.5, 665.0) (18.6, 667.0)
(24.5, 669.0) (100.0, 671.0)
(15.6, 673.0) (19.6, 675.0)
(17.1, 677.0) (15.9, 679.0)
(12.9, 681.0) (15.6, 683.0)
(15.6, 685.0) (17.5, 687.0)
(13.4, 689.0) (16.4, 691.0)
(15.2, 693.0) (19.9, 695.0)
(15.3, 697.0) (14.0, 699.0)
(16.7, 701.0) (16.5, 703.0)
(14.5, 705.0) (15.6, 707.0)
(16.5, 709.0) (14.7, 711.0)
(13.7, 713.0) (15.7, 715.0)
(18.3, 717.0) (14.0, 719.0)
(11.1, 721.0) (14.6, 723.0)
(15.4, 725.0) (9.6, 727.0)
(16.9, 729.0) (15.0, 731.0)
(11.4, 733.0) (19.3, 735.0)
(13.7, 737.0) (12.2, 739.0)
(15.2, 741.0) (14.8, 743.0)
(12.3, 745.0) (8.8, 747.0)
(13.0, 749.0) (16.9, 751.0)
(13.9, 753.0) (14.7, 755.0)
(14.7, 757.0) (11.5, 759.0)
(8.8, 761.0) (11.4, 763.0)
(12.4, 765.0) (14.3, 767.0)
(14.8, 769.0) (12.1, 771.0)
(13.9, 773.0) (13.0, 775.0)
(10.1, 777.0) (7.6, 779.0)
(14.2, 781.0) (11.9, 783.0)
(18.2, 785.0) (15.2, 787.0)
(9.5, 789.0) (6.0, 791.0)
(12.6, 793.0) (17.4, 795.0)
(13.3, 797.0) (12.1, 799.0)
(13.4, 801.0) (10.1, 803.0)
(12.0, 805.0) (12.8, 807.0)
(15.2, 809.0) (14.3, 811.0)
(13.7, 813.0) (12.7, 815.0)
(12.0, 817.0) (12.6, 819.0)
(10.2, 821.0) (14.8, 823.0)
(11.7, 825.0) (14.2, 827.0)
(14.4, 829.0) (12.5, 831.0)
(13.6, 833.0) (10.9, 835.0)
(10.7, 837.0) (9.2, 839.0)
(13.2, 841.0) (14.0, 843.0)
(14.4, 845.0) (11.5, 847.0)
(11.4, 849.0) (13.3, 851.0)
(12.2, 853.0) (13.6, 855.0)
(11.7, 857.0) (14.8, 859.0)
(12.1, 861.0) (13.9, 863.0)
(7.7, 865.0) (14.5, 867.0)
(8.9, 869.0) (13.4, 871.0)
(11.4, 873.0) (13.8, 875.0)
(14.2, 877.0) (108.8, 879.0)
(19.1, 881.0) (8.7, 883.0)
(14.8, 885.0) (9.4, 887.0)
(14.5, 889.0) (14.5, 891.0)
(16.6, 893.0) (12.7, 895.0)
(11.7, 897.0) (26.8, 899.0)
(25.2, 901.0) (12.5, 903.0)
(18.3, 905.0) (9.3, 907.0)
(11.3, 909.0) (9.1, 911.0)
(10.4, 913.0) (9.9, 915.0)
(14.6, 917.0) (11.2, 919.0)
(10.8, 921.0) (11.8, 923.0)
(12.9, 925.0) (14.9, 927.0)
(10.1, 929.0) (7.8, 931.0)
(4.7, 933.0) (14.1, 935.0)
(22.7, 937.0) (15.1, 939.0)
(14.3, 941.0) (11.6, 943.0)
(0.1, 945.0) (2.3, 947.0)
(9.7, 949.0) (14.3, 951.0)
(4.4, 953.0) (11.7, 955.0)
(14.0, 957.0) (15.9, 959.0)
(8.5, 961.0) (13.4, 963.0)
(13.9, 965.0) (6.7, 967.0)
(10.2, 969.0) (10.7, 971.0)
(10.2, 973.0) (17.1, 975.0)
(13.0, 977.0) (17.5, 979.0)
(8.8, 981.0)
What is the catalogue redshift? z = 0.338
